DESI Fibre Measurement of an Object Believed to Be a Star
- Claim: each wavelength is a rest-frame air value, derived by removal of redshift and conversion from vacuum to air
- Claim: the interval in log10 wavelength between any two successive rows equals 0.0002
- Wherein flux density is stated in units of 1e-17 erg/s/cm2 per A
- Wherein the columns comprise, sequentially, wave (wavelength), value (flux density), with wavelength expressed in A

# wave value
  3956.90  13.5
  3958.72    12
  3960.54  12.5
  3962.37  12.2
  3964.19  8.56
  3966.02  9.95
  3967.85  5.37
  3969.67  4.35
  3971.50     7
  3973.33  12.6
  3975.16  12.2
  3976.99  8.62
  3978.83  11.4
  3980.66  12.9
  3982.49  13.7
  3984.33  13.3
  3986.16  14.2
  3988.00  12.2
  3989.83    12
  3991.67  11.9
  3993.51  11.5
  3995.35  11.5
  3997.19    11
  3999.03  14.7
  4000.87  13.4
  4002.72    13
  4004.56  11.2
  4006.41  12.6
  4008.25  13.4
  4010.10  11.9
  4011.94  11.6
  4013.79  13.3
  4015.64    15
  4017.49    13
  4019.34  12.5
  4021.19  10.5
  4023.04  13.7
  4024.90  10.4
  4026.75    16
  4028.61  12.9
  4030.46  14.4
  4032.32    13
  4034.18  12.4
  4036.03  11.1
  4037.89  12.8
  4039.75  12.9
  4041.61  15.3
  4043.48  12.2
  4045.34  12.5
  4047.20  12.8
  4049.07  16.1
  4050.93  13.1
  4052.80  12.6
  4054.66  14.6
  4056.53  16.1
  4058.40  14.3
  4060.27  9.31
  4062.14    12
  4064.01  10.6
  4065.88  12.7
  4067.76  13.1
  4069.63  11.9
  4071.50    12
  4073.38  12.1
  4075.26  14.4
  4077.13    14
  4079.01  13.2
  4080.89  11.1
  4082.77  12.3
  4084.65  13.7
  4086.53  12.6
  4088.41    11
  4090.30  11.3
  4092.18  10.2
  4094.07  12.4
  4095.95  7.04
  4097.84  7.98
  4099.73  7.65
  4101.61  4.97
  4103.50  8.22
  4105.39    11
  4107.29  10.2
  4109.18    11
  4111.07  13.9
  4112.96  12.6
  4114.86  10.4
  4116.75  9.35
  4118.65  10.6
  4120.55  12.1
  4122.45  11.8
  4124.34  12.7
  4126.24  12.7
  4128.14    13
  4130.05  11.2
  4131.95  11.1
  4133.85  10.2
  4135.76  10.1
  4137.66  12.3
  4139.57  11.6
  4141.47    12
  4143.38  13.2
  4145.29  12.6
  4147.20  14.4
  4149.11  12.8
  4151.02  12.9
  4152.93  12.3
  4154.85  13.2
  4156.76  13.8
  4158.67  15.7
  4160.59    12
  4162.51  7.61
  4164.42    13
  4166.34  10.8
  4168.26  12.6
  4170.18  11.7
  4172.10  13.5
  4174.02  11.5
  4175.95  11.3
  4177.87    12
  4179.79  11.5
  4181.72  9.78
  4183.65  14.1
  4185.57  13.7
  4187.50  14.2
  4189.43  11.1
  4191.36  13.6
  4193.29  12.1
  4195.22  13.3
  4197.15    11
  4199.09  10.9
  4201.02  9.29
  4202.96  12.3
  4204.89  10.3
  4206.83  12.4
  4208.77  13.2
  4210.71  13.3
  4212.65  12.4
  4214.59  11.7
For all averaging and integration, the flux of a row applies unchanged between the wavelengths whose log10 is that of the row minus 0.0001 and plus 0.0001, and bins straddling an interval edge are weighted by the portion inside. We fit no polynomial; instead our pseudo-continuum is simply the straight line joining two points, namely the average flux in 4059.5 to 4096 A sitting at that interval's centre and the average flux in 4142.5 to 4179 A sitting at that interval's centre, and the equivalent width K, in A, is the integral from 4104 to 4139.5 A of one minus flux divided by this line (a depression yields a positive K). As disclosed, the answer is 2.4 A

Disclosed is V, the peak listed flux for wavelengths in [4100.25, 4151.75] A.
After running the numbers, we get 14.4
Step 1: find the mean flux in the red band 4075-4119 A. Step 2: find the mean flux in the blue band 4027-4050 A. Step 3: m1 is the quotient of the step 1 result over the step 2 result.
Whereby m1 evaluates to 0.8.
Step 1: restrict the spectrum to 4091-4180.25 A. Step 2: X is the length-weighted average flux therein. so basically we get 11.4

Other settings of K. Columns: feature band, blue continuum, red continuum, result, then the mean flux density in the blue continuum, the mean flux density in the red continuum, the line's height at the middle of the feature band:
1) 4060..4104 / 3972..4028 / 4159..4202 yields 3.9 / 12.5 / 11.9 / 12.2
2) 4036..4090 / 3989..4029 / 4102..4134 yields -4.3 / 12.6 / 11.2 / 11.9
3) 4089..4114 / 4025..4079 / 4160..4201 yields 5.4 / 13.1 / 11.9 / 12.6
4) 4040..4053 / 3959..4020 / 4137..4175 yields -1.7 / 11.7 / 12.5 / 11.9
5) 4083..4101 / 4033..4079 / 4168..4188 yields 3.3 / 13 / 12.3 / 12.8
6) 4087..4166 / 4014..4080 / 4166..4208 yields 6.9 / 13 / 12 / 12.4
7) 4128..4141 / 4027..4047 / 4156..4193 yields 1.3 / 13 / 12.3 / 12.5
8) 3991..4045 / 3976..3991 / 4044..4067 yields -0.3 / 12.3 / 13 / 12.6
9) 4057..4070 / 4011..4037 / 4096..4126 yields -0.5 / 12.8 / 10.3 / 11.7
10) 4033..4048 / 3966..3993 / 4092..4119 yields -3.5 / 10.8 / 9.81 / 10.3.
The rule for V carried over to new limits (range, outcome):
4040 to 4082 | 16.1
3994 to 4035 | 16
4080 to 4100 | 13.7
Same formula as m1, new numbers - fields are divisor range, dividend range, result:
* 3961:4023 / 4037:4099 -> 1.07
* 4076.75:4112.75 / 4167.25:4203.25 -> 1.13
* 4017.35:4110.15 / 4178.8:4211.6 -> 1.01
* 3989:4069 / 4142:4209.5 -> 0.96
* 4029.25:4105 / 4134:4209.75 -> 1.01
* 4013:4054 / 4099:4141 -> 0.83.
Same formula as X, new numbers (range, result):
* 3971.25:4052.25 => 12.6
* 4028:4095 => 12.7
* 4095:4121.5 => 9.79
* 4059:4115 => 11.2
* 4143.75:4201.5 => 12.3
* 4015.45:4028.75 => 12.9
